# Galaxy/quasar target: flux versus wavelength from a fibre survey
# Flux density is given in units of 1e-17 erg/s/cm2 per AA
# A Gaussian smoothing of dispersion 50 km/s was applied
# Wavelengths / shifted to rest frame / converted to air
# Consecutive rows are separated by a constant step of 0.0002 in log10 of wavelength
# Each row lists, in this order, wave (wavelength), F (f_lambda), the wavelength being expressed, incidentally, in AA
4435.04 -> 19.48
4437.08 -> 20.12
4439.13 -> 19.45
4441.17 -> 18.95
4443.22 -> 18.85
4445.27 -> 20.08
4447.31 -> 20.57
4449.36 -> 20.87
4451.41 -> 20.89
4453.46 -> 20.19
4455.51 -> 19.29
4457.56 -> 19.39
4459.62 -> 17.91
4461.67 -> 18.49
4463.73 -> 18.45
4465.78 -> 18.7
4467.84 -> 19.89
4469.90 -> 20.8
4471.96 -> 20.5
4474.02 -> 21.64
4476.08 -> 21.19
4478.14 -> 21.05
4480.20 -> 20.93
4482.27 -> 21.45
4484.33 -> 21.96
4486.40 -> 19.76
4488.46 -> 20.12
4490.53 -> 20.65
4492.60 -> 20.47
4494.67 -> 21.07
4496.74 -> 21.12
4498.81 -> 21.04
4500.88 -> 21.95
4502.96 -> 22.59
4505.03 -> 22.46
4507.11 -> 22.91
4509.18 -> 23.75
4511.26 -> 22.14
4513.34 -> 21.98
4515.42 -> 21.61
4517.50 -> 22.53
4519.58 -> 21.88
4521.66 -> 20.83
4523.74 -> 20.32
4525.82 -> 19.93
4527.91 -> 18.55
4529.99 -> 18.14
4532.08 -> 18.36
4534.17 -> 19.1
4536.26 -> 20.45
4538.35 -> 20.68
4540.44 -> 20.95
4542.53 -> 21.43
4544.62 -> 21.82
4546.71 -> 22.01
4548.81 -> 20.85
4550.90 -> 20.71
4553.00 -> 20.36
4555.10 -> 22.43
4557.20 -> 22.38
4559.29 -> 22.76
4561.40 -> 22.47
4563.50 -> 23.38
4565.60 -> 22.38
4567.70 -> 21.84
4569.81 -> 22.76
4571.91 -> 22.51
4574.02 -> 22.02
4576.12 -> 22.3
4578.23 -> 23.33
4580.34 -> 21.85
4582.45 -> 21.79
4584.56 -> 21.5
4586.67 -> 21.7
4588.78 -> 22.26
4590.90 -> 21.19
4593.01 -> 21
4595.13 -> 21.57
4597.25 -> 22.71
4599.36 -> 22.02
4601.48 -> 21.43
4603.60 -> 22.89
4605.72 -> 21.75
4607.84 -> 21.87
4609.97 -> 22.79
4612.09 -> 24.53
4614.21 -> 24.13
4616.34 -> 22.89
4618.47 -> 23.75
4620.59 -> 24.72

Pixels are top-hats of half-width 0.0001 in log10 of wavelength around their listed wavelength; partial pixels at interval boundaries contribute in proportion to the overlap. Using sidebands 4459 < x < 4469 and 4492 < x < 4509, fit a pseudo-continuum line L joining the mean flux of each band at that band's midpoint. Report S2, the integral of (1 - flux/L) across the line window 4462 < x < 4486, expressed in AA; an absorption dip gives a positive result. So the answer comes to -1.1 AA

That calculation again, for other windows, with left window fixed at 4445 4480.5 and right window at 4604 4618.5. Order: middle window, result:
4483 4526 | -1.3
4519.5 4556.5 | 1.9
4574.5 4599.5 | 0.7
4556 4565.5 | -0.3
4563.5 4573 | -0.1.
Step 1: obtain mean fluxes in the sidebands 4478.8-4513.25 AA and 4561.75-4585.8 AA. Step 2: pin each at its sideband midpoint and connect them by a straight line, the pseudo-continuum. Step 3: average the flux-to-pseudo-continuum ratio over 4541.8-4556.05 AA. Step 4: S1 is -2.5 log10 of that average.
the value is 0.04 mag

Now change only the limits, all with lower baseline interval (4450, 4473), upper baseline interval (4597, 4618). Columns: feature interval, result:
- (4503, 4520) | -0.09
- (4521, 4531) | 0.08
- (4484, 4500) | -0.03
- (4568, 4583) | -0.02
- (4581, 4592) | 0.03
